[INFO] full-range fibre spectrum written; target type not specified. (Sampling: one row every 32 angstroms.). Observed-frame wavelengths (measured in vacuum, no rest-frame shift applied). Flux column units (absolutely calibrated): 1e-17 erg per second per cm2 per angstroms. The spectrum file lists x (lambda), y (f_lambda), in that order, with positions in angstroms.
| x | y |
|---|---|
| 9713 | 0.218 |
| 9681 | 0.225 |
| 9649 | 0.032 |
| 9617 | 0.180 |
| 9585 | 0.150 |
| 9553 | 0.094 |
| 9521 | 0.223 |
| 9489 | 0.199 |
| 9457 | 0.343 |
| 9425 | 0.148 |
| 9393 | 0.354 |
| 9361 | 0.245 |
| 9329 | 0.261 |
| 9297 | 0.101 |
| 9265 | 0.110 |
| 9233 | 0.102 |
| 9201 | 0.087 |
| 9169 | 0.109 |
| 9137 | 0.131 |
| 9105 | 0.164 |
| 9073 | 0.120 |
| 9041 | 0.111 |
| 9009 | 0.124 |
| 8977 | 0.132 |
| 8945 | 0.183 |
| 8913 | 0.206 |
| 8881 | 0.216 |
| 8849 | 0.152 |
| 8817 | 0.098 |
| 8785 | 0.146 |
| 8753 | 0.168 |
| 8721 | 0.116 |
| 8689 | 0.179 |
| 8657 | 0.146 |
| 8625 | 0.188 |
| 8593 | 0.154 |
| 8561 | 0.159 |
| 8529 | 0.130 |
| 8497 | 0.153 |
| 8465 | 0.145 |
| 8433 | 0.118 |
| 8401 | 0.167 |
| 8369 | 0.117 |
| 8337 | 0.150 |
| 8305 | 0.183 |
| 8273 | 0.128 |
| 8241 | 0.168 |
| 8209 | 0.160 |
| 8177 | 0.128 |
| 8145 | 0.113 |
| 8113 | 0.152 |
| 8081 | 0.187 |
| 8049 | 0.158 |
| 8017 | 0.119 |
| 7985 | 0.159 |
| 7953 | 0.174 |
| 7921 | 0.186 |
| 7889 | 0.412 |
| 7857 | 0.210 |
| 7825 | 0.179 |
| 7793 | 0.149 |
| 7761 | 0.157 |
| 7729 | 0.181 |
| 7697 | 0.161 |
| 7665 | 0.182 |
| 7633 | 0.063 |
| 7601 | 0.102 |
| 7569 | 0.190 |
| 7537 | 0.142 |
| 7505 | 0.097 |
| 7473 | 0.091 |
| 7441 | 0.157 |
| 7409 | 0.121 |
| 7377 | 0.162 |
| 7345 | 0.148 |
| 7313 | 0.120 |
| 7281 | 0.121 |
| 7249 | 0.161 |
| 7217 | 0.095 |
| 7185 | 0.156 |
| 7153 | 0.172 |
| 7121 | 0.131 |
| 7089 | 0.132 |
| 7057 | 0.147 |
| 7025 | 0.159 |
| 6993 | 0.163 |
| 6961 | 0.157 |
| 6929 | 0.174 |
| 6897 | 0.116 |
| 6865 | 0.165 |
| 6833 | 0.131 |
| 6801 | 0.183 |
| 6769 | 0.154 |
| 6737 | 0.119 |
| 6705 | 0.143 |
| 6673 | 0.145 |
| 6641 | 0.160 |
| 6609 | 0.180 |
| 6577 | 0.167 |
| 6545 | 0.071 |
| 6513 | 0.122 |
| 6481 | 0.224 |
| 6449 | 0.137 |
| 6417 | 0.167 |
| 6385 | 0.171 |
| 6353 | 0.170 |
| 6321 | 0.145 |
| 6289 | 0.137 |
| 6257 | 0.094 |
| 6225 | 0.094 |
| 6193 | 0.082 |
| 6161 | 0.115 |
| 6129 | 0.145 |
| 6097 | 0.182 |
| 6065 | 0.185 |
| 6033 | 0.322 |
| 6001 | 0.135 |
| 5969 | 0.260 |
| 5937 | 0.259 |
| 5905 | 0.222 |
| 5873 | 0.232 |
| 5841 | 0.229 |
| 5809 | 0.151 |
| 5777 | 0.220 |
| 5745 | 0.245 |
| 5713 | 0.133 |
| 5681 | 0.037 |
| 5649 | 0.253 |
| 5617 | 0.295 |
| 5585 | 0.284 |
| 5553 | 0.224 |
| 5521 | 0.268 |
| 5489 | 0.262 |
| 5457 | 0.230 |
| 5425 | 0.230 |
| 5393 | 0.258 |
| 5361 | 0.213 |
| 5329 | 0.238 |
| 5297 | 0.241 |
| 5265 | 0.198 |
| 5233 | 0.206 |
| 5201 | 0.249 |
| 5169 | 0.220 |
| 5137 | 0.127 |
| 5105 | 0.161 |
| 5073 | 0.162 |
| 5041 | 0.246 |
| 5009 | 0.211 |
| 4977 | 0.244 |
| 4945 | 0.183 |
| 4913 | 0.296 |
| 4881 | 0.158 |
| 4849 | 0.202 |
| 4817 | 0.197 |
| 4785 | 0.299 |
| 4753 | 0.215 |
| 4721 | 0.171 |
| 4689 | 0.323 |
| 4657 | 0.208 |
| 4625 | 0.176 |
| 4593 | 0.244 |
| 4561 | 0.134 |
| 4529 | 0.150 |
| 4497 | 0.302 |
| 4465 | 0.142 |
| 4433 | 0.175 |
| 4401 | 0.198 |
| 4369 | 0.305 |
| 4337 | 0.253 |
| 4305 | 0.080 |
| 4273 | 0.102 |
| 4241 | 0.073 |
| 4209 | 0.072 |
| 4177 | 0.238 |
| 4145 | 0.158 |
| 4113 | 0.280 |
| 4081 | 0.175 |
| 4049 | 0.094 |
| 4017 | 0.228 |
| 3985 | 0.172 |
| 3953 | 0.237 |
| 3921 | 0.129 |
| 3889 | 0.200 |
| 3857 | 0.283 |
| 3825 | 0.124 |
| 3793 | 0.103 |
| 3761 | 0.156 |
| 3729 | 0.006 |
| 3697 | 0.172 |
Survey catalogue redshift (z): 0.203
